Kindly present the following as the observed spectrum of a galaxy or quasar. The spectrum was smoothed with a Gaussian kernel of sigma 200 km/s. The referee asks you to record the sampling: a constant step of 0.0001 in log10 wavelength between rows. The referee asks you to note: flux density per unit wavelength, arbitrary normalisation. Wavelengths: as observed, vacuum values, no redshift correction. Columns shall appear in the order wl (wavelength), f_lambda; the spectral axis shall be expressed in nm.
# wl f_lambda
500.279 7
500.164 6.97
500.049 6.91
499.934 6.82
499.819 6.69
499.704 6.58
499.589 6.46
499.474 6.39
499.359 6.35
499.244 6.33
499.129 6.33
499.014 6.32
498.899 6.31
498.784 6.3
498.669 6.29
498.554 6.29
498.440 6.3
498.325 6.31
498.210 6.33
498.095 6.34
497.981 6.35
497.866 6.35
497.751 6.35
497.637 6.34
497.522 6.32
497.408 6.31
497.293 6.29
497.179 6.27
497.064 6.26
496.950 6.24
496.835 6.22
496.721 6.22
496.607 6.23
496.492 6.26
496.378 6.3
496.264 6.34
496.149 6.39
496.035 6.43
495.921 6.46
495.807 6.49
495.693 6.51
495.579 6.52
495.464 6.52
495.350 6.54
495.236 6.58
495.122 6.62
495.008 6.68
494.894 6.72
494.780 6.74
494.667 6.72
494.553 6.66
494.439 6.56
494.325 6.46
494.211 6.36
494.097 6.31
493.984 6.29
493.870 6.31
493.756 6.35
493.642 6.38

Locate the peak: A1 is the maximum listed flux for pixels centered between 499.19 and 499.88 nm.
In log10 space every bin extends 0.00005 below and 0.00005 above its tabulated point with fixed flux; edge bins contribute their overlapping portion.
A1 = 6.69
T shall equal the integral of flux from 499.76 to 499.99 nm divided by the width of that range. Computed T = 6.76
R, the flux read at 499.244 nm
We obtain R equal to 6.33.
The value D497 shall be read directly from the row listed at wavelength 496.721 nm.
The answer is 6.22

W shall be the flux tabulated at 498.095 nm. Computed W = 6.34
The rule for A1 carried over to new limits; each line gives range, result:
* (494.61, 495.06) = 6.74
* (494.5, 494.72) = 6.72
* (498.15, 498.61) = 6.33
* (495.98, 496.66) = 6.43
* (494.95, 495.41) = 6.68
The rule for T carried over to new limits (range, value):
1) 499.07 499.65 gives 6.37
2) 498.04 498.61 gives 6.31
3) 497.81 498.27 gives 6.34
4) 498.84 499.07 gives 6.31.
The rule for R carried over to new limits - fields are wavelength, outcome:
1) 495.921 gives 6.46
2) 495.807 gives 6.49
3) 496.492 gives 6.26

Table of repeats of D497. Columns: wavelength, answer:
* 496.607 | 6.23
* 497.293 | 6.29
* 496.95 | 6.24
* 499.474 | 6.39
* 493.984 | 6.29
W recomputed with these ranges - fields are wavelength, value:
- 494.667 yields 6.72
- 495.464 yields 6.52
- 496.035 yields 6.43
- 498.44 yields 6.3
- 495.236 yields 6.58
